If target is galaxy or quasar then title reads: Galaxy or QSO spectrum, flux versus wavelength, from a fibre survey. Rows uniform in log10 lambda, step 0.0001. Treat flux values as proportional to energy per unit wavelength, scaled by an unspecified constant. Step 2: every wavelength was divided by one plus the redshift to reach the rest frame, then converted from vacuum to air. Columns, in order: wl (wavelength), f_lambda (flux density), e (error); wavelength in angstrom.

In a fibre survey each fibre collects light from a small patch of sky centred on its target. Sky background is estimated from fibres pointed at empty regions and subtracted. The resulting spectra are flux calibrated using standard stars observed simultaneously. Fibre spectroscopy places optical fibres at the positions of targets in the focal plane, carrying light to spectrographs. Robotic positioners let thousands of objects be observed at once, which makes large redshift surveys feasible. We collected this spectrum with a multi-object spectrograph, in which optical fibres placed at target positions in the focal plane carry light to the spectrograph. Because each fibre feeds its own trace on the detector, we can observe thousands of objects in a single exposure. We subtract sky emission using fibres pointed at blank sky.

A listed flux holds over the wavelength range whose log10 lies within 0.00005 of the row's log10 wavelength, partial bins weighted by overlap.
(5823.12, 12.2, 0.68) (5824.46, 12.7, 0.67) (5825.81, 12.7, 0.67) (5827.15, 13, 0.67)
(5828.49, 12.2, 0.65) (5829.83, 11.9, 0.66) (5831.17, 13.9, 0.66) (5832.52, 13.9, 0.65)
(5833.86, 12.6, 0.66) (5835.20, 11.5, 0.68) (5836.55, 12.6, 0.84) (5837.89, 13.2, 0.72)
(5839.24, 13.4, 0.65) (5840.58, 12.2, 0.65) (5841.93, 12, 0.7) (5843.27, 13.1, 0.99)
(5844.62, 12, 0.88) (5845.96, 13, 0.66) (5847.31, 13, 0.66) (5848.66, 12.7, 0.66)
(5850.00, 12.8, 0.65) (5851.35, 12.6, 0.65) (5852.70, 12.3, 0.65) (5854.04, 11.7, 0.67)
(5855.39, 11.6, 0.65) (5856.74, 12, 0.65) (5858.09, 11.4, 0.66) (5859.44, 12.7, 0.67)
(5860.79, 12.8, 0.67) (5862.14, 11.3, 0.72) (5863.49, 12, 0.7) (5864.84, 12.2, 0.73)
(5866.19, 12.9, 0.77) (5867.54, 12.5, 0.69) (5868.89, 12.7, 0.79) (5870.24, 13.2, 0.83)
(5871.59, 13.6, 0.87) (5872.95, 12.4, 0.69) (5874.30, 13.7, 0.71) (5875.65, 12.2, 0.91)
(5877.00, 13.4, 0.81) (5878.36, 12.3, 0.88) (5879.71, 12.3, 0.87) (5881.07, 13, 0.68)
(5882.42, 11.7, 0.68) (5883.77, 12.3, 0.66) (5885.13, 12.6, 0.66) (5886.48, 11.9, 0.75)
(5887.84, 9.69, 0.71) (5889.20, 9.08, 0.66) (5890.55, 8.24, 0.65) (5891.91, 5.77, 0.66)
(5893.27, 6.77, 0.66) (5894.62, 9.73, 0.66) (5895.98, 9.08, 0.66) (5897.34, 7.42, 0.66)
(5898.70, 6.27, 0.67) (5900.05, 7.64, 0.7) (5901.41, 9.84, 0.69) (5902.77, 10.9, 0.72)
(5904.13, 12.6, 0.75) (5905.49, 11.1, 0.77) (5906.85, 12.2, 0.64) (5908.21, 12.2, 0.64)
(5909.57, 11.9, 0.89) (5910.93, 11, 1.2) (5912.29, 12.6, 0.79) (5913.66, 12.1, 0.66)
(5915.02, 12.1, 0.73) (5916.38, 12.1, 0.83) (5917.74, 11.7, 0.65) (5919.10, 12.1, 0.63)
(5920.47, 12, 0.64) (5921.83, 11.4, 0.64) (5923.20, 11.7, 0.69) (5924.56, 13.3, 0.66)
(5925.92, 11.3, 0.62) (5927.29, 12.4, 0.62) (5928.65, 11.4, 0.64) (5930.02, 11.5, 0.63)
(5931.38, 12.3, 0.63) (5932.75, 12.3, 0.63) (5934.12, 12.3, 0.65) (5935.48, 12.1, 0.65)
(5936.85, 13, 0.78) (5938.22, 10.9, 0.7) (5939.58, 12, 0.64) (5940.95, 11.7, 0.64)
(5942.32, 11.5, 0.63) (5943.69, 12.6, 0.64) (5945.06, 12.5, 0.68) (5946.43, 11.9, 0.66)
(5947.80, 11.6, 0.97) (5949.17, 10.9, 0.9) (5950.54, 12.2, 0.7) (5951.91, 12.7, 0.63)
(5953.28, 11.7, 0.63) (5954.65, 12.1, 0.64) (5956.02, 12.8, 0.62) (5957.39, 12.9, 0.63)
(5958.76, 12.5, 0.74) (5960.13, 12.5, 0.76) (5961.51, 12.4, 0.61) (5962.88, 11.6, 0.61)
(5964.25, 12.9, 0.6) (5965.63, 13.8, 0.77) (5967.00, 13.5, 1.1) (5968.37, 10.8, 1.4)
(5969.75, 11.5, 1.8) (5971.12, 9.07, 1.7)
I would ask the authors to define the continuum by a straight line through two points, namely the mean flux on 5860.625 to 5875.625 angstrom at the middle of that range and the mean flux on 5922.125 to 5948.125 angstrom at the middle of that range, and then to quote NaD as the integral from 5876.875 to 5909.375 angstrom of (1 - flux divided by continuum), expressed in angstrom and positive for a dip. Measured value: 5.5 angstrom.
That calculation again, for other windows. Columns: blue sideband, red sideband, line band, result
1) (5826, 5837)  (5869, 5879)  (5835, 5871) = 1.1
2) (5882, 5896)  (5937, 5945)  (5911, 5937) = -2.1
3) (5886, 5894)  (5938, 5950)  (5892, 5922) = -3.1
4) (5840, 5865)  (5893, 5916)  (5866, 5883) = -1.9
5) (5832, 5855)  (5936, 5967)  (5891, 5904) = 4.3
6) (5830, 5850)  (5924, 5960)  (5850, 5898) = 4.1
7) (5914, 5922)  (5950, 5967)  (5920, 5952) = 0.7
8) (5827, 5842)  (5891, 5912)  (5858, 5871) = -1.2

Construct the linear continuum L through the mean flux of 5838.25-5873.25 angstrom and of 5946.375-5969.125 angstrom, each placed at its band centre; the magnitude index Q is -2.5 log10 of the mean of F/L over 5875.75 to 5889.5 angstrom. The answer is 0.046 mag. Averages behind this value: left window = 12.5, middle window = 11.9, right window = 12.3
